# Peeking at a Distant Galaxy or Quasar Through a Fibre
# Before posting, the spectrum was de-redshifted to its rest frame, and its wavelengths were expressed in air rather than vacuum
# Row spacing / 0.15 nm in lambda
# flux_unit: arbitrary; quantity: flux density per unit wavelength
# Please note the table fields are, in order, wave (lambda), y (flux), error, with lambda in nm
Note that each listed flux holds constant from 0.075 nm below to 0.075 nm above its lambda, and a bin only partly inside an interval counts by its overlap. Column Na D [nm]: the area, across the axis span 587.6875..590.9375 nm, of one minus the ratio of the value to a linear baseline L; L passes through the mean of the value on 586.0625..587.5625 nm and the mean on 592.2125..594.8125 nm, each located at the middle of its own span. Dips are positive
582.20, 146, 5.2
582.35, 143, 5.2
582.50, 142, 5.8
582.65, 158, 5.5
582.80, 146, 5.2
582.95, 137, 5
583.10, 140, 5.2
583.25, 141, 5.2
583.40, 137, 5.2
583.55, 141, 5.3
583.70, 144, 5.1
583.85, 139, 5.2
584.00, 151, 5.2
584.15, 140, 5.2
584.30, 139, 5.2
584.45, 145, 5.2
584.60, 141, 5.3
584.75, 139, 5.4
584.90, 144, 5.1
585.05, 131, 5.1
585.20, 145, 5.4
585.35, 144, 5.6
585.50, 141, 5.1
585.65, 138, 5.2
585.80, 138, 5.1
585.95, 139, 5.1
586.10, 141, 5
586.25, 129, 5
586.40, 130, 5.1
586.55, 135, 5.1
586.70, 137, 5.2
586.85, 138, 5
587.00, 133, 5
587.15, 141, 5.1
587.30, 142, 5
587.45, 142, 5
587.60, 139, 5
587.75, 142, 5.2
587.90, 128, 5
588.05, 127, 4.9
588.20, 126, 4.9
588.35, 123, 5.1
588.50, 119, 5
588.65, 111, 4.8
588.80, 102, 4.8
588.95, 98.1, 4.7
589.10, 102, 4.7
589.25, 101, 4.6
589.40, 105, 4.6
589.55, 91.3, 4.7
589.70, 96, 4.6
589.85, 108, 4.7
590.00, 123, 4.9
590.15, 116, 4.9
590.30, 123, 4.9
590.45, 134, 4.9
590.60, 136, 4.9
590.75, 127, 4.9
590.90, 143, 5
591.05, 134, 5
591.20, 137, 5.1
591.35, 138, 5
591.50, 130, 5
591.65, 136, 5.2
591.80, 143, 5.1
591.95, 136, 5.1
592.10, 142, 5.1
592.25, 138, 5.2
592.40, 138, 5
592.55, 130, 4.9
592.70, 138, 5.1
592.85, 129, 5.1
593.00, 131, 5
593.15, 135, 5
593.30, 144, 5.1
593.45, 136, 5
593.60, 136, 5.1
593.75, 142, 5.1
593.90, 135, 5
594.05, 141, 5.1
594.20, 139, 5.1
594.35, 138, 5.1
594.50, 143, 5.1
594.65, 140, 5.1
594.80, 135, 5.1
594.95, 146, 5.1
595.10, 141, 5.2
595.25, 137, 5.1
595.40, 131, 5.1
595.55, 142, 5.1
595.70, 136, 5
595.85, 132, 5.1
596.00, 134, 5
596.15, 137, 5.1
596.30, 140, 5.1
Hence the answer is 0.47 nm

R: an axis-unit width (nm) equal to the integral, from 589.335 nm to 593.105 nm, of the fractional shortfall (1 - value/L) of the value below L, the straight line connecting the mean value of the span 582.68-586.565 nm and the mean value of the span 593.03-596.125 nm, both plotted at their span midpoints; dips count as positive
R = 0.29 nm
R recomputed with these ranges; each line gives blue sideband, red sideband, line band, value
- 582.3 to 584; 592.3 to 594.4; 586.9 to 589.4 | 0.30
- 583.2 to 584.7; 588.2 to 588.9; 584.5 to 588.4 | -0.31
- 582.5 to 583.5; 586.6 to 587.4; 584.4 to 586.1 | 0.00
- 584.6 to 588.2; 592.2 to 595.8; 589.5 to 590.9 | 0.19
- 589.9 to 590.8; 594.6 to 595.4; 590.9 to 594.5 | -0.12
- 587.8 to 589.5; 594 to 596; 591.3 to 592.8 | -0.12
